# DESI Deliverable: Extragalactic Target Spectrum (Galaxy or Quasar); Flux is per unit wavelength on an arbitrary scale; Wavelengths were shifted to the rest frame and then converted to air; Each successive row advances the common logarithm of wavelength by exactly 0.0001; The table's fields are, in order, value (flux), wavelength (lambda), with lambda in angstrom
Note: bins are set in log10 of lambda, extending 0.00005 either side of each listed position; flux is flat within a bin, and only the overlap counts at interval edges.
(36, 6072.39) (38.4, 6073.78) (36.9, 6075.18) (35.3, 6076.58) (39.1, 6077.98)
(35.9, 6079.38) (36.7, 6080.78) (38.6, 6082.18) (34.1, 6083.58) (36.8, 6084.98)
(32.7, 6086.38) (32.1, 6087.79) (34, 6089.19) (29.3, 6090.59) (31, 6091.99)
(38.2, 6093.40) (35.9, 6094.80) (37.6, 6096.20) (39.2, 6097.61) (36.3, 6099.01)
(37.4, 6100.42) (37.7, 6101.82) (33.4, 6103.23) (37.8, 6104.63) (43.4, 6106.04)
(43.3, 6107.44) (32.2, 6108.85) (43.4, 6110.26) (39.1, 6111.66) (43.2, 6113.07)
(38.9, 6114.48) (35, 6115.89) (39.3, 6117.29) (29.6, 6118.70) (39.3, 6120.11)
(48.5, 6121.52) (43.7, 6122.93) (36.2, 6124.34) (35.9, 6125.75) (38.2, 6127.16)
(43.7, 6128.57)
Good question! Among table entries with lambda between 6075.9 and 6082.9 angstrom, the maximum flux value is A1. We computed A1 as 39.1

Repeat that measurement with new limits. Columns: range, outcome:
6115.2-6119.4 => 39.3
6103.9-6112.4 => 43.4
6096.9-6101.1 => 39.2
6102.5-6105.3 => 37.8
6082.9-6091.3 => 36.8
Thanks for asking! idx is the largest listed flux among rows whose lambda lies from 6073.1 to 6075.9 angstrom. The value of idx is 38.4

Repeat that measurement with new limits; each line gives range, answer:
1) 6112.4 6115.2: 43.2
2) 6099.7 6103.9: 37.7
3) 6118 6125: 48.5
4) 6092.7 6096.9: 38.2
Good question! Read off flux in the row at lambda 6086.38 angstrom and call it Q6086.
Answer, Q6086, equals 32.7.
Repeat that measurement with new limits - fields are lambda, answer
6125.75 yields 35.9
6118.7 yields 29.6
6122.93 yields 43.7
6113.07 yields 43.2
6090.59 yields 29.3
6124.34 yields 36.2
